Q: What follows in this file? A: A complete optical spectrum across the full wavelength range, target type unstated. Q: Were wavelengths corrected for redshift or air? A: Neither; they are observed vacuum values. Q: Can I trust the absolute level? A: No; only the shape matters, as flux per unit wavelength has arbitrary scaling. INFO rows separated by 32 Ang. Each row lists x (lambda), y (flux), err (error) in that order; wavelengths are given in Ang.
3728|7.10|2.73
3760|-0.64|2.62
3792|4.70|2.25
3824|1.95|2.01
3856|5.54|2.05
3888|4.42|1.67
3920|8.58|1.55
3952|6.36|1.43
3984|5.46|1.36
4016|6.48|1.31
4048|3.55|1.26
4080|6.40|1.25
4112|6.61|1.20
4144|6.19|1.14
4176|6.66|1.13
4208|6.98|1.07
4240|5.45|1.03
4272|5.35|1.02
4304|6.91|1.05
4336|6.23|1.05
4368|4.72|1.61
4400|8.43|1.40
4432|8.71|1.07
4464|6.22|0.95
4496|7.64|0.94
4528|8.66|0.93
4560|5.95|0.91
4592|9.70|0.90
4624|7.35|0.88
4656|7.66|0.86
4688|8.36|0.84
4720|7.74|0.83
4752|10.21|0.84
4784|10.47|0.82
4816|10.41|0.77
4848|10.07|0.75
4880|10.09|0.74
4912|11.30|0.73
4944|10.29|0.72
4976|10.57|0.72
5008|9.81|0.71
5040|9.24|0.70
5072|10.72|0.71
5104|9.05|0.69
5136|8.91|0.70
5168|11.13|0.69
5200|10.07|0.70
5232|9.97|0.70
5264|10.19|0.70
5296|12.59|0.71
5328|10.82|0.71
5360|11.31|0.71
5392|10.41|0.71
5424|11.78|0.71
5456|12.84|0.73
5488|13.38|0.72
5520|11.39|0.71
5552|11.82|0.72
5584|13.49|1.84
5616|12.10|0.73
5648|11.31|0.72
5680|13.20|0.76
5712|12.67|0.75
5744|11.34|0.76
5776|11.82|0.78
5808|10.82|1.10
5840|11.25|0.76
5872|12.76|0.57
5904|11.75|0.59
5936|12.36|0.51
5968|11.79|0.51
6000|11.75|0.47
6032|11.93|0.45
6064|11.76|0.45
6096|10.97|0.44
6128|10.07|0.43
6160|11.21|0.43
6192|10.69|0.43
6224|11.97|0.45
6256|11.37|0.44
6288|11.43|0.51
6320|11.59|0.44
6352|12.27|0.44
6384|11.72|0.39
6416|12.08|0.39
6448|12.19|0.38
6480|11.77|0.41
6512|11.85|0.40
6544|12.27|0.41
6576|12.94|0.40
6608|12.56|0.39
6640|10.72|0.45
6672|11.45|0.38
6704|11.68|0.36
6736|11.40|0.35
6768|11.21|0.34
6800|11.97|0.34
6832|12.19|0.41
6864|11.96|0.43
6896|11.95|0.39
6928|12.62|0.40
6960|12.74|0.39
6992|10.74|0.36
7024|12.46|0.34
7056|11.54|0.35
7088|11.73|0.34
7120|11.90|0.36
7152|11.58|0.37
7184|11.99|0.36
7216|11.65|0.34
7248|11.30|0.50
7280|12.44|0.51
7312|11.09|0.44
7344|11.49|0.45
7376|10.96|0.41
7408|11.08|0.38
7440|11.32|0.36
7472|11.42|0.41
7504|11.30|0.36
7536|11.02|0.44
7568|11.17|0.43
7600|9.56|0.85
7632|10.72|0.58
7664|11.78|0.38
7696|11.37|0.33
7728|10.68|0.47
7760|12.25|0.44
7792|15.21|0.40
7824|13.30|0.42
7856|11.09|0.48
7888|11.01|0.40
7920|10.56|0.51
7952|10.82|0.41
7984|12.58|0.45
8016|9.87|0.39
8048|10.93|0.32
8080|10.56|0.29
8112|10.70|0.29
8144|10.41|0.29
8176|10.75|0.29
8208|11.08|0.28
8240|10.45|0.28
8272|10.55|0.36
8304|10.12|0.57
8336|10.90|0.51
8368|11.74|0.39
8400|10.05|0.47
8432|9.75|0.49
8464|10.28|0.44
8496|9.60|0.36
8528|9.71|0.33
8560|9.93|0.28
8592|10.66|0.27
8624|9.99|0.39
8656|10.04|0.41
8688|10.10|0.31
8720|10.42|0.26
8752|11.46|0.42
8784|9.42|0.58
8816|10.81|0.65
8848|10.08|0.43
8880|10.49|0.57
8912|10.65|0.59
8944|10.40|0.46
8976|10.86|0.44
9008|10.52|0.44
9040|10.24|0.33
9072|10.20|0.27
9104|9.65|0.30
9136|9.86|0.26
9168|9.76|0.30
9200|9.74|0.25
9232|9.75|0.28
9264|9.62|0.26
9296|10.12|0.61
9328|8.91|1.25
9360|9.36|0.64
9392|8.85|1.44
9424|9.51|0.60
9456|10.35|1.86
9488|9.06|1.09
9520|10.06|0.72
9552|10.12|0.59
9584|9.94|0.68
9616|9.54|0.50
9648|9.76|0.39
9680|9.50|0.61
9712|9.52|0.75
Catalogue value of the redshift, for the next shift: 0.19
